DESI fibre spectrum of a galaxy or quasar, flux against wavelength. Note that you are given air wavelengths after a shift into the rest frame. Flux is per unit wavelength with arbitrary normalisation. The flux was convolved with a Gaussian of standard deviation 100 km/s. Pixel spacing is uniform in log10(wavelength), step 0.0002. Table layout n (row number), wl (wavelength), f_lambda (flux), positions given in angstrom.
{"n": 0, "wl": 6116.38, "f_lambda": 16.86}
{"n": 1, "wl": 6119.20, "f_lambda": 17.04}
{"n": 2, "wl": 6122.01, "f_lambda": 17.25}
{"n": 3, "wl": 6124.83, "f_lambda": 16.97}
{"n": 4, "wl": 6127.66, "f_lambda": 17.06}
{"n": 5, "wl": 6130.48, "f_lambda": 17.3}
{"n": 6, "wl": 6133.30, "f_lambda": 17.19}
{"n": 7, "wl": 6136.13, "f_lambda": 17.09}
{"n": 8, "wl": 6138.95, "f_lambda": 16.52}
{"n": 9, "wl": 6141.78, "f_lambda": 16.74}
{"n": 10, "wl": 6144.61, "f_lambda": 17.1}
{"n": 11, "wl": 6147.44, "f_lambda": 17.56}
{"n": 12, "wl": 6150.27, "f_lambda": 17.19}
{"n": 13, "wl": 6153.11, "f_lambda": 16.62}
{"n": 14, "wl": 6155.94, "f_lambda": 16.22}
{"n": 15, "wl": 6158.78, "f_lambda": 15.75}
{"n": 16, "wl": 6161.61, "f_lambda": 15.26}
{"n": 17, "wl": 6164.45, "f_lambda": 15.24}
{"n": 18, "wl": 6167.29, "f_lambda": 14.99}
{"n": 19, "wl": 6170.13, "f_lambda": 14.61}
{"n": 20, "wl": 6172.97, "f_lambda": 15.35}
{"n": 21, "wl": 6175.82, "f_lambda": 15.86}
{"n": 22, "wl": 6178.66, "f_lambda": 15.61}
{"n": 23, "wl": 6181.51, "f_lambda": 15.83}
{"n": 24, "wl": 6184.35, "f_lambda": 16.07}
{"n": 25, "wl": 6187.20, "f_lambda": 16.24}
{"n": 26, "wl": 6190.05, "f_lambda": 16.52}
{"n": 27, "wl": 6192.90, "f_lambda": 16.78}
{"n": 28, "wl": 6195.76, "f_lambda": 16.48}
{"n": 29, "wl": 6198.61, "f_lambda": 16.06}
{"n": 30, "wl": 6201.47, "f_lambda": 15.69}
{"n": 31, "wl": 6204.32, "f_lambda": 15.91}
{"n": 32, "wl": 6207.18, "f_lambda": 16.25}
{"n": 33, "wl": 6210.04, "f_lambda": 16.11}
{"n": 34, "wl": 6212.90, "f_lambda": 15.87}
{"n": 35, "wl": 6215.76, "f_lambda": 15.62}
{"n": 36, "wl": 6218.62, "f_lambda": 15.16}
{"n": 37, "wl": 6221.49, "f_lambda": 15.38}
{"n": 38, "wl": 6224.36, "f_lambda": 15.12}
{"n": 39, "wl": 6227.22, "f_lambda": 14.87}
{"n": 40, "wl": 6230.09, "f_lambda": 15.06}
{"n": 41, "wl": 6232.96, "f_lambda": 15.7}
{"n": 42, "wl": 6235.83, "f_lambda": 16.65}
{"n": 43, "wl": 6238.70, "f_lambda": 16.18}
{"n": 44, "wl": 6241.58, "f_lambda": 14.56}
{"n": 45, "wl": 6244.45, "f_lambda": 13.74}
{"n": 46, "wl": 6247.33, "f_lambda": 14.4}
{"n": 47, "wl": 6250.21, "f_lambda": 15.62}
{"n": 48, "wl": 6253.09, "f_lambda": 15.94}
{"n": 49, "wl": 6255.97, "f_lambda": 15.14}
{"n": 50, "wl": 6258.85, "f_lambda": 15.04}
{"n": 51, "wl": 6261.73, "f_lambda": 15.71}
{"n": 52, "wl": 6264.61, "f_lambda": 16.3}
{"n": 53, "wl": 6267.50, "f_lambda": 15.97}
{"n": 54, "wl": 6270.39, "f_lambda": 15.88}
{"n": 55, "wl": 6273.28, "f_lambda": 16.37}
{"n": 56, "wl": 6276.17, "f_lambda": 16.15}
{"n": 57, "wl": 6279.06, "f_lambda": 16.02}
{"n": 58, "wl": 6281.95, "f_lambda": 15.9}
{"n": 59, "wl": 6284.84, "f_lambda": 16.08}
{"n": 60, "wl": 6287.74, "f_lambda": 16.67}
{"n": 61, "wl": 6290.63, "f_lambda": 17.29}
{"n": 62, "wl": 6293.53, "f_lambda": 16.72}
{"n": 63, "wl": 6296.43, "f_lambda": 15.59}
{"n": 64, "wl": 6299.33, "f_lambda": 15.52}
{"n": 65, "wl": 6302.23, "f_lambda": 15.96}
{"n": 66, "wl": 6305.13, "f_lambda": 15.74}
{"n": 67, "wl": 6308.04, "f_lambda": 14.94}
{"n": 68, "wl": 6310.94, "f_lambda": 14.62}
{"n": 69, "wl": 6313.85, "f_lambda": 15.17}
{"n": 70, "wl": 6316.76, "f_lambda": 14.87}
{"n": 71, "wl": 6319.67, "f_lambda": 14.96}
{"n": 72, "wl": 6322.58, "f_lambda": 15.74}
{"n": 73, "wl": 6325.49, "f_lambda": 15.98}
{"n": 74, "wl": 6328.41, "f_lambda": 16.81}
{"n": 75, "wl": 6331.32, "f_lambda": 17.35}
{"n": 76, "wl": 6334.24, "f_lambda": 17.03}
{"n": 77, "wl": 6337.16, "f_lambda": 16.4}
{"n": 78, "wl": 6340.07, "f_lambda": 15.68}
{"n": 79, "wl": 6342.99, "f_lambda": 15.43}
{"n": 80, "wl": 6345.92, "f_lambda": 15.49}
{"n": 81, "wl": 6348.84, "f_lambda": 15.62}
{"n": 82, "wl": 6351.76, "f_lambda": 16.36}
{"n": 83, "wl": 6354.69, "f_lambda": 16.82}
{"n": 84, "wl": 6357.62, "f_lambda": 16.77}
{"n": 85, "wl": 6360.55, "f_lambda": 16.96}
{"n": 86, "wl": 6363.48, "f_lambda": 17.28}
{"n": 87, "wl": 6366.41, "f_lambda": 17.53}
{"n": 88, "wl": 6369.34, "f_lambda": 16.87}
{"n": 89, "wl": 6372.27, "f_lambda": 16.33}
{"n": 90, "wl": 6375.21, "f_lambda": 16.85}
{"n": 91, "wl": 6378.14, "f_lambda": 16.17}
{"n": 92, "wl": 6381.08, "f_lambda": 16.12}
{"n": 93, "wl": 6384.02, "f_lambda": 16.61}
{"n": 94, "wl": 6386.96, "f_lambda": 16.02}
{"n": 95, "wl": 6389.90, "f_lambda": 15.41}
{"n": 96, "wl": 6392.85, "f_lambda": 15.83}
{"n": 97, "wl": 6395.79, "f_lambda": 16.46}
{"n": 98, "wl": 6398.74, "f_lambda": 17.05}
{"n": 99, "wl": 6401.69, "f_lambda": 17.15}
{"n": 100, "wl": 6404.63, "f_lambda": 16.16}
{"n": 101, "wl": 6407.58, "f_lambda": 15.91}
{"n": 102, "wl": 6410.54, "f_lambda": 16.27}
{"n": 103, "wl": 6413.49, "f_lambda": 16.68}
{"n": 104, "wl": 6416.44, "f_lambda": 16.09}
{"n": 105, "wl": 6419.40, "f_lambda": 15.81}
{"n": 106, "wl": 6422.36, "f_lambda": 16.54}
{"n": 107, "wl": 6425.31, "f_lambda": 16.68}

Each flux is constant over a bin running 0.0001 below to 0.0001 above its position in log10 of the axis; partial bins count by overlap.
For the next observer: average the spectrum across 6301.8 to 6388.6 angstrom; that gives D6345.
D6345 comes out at 16.2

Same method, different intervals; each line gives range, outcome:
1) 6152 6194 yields 15.8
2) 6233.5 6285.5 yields 15.6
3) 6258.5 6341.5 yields 16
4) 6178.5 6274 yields 15.7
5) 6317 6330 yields 15.8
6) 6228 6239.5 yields 15.8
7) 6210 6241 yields 15.6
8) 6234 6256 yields 15.3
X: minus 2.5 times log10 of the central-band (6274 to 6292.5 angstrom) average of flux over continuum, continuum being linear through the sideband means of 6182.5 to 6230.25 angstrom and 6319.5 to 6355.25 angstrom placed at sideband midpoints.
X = -0.02 mag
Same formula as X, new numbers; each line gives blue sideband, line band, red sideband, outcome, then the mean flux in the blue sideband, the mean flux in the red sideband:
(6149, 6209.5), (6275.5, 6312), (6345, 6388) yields 0.02 mag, 15.9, 16.5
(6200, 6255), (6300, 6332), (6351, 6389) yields 0.04 mag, 15.5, 16.7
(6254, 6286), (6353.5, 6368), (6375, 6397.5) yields -0.06 mag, 15.9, 16.2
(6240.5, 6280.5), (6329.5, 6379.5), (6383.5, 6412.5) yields -0.03 mag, 15.5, 16.3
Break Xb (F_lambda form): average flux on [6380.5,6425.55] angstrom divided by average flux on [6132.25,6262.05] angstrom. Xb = 1.03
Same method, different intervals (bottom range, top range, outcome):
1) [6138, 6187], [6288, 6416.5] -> 1.01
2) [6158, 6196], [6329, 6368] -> 1.05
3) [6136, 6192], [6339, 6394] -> 1.01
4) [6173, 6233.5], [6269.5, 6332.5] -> 1.01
